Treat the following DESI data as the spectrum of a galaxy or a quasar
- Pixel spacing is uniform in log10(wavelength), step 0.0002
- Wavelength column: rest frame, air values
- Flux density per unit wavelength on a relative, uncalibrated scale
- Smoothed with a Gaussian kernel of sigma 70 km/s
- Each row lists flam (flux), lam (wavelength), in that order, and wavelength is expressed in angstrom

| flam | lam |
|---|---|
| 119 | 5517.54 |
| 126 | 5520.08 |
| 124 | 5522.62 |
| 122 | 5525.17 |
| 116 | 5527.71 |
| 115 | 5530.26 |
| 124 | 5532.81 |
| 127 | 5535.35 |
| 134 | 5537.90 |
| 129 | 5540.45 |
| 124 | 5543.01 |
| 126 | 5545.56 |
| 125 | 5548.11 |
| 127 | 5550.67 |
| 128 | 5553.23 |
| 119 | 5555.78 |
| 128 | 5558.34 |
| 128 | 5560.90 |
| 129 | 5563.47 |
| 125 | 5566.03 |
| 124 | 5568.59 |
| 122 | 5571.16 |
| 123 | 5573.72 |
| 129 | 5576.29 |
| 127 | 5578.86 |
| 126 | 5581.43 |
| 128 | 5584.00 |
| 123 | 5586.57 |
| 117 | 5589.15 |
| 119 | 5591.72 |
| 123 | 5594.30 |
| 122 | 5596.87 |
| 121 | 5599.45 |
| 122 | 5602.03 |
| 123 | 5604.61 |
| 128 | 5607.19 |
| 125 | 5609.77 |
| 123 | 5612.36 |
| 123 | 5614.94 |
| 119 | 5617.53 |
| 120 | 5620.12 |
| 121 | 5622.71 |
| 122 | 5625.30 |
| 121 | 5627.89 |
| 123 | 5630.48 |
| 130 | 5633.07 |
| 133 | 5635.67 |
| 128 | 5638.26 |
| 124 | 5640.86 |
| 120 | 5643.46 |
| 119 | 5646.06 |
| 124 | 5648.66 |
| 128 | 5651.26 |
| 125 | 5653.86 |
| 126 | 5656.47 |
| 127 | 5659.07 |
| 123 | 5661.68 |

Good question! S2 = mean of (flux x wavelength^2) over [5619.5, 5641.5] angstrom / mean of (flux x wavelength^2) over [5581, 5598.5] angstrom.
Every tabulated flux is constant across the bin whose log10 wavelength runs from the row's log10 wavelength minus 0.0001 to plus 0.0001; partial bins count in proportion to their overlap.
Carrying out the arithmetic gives 1.0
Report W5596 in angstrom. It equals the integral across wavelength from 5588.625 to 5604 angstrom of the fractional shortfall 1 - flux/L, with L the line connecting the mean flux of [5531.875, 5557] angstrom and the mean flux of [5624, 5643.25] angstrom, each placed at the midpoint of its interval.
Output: 0.6 angstrom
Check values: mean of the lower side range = 126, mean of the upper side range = 126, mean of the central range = 121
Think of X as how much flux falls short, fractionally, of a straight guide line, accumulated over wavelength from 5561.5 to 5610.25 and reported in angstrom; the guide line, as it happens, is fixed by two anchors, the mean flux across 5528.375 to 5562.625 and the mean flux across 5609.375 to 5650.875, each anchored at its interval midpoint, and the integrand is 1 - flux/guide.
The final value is 0.2 angstrom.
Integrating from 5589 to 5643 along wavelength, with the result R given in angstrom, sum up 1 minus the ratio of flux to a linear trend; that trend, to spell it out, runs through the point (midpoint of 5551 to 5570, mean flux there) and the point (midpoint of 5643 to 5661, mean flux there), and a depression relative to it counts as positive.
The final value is 0.7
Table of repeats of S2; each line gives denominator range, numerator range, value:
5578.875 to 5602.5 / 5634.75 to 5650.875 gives 1.04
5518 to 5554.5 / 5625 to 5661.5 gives 1.04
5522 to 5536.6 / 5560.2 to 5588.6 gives 1.05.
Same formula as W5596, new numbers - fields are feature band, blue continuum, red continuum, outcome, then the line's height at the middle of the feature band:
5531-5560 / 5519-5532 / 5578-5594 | -1.2 angstrom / 121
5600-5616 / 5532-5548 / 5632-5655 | 0.3 angstrom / 126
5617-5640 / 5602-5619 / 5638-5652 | -0.2 angstrom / 123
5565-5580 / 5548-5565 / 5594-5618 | 0.0 angstrom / 125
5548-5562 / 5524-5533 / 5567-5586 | -0.4 angstrom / 122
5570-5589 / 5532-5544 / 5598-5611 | 0.1 angstrom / 125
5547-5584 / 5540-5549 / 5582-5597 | -0.5 angstrom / 124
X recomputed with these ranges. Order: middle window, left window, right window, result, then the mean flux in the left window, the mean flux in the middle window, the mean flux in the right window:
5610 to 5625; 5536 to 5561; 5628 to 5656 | 0.49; 127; 121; 125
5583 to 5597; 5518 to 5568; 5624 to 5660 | 0.35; 125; 122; 125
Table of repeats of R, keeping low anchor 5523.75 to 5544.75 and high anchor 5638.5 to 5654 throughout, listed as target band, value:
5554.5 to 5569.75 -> -0.2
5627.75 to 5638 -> -0.3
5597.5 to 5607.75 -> 0.0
